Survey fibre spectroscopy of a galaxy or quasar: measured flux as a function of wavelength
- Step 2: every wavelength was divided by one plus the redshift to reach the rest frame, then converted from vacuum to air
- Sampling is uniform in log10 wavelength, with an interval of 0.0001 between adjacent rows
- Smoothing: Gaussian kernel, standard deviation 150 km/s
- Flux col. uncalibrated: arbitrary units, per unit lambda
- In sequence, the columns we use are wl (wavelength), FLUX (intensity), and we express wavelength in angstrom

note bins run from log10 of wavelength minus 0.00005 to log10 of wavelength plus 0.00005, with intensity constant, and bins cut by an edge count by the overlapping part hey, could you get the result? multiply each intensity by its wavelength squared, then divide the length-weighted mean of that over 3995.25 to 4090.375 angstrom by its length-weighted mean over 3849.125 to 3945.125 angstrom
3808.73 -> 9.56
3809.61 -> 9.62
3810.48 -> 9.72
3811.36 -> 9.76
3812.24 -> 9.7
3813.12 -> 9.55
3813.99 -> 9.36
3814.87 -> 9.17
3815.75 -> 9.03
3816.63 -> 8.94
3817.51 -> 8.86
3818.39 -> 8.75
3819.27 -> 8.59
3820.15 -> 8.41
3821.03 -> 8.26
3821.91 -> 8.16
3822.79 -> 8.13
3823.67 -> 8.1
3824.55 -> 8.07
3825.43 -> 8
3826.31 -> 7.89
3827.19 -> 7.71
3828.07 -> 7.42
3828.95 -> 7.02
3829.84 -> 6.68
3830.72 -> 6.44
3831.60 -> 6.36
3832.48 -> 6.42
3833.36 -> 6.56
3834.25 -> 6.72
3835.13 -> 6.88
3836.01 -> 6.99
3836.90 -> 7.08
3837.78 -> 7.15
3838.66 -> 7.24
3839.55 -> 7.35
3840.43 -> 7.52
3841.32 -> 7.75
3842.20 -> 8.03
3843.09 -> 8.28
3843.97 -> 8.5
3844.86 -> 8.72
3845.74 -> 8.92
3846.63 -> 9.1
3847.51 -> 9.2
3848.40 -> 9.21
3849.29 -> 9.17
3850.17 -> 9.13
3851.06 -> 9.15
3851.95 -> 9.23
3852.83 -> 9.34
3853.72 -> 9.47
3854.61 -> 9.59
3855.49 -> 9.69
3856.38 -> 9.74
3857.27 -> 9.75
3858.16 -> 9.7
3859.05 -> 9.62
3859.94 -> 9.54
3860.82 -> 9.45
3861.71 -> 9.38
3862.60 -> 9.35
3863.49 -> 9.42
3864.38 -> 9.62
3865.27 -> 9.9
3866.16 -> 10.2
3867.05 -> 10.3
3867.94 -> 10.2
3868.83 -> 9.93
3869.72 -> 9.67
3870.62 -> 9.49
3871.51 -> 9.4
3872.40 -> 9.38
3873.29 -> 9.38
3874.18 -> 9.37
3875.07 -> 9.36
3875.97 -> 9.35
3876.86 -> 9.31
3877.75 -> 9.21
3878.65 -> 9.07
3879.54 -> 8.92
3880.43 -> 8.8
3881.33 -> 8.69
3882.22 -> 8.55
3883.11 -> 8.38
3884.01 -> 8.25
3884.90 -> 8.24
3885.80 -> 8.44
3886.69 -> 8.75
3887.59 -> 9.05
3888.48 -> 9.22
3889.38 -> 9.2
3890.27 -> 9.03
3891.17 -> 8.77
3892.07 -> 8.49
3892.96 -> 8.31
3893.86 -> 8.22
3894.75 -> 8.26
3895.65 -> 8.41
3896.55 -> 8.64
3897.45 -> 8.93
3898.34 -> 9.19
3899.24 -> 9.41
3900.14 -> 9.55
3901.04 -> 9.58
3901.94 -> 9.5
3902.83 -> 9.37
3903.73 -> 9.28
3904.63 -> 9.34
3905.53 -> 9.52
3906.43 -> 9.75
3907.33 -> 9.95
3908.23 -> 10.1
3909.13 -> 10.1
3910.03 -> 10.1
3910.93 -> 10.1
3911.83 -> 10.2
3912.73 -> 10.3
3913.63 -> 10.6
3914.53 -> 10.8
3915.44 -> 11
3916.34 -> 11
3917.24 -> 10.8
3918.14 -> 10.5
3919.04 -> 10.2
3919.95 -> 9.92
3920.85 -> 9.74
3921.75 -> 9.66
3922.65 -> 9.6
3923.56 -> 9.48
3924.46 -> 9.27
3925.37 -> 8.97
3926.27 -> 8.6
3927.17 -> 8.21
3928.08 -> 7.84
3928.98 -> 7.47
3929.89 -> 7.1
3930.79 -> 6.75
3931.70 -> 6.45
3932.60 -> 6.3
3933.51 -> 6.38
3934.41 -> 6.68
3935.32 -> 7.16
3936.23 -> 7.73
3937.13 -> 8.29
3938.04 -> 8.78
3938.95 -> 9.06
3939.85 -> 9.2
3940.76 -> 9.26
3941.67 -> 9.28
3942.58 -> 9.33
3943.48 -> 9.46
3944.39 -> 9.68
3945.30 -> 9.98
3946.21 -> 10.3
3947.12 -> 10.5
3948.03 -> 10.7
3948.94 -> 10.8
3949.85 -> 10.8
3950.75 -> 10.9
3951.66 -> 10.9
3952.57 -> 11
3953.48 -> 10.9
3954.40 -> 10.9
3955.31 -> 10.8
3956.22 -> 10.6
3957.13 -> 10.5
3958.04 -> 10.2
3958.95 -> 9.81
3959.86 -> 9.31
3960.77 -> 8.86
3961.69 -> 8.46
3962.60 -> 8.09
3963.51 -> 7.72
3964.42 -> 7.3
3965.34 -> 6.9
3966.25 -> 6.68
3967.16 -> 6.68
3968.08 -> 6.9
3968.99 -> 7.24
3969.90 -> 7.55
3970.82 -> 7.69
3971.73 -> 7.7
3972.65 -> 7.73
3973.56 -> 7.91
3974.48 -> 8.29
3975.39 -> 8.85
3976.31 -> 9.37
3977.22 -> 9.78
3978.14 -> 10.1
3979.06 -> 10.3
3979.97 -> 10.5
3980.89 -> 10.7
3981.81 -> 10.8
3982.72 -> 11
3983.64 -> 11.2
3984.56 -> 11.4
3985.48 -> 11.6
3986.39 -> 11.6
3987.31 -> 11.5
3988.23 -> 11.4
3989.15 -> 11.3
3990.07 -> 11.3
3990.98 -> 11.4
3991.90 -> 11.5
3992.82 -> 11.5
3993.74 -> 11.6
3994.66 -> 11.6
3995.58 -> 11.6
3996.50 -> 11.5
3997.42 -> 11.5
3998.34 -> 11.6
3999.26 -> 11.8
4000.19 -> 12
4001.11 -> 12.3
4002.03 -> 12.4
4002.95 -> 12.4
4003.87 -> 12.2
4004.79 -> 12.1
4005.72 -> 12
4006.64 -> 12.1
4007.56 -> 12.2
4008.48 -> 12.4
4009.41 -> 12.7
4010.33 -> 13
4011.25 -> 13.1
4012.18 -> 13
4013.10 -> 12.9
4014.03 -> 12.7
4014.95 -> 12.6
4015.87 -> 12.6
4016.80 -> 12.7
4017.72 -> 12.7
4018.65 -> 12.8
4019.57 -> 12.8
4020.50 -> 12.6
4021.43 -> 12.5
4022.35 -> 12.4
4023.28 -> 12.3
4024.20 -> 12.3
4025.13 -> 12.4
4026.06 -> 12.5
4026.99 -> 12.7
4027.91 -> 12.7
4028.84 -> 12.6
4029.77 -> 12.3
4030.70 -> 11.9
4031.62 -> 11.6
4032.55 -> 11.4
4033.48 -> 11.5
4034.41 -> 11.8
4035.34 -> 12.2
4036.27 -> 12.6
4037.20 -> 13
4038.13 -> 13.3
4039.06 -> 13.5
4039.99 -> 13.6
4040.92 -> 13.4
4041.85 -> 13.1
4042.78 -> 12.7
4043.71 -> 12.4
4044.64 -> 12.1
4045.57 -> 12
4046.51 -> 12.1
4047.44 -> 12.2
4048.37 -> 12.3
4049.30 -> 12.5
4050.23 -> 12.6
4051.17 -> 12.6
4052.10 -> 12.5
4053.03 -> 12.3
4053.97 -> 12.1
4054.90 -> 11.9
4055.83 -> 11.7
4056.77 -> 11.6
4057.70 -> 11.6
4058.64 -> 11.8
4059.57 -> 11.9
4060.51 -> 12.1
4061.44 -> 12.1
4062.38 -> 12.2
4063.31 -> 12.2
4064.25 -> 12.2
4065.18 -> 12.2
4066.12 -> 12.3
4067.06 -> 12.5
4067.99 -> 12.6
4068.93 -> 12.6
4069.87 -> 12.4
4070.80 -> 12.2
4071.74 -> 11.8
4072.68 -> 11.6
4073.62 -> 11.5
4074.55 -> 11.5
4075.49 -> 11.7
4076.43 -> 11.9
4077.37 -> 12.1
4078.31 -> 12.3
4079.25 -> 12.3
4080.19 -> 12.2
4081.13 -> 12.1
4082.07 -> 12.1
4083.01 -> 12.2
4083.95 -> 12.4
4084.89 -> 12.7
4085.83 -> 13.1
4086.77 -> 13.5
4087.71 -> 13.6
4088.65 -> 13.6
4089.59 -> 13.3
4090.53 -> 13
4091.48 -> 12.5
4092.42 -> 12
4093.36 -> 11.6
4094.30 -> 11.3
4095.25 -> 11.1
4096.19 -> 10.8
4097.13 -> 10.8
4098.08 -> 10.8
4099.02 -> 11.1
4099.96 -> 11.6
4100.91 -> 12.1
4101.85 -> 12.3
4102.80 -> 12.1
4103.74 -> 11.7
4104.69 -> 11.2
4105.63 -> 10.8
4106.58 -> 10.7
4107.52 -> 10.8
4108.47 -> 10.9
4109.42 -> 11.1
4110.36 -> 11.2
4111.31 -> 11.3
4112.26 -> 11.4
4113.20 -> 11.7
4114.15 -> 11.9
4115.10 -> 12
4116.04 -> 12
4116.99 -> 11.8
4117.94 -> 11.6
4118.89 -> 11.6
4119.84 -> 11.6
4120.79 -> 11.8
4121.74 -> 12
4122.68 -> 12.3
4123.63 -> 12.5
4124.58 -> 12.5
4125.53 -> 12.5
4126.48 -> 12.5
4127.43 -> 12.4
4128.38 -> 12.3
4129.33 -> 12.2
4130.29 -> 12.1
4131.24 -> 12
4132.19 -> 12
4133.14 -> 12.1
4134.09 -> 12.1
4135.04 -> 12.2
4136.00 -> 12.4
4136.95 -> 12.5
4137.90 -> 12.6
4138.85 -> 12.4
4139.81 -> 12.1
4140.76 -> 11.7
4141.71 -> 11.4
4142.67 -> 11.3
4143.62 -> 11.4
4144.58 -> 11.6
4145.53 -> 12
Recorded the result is 1.45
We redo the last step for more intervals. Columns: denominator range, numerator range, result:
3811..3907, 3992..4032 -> 1.52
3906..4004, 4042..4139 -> 1.32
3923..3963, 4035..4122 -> 1.42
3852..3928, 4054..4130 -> 1.40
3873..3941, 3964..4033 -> 1.30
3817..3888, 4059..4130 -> 1.57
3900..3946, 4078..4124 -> 1.42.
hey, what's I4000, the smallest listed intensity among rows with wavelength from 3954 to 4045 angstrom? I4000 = 6.68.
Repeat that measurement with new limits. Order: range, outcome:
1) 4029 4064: 11.4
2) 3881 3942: 6.3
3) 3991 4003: 11.5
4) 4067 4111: 10.7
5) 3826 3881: 6.36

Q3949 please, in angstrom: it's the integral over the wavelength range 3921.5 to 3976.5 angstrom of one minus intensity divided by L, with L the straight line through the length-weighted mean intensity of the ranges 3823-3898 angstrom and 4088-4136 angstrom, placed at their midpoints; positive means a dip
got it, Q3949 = 5.7 angstrom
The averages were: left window 8.65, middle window 8.76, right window 11.8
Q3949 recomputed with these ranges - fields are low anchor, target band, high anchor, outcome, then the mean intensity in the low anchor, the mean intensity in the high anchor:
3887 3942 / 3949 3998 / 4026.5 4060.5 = 3.12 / 9.05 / 12.3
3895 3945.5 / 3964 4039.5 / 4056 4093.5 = -2.99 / 9.13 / 12.3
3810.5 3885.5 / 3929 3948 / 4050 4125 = 2.91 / 8.69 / 12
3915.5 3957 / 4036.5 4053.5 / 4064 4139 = -2.46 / 9.3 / 12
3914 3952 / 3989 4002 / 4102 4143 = -2.06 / 9.16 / 11.8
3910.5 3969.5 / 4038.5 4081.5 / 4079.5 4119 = -4.10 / 9.15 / 11.9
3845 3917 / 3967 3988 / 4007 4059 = 3.48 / 9.38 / 12.5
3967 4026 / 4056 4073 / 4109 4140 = -0.66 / 11.2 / 12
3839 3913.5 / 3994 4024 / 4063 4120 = -4.04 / 9.2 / 11.9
